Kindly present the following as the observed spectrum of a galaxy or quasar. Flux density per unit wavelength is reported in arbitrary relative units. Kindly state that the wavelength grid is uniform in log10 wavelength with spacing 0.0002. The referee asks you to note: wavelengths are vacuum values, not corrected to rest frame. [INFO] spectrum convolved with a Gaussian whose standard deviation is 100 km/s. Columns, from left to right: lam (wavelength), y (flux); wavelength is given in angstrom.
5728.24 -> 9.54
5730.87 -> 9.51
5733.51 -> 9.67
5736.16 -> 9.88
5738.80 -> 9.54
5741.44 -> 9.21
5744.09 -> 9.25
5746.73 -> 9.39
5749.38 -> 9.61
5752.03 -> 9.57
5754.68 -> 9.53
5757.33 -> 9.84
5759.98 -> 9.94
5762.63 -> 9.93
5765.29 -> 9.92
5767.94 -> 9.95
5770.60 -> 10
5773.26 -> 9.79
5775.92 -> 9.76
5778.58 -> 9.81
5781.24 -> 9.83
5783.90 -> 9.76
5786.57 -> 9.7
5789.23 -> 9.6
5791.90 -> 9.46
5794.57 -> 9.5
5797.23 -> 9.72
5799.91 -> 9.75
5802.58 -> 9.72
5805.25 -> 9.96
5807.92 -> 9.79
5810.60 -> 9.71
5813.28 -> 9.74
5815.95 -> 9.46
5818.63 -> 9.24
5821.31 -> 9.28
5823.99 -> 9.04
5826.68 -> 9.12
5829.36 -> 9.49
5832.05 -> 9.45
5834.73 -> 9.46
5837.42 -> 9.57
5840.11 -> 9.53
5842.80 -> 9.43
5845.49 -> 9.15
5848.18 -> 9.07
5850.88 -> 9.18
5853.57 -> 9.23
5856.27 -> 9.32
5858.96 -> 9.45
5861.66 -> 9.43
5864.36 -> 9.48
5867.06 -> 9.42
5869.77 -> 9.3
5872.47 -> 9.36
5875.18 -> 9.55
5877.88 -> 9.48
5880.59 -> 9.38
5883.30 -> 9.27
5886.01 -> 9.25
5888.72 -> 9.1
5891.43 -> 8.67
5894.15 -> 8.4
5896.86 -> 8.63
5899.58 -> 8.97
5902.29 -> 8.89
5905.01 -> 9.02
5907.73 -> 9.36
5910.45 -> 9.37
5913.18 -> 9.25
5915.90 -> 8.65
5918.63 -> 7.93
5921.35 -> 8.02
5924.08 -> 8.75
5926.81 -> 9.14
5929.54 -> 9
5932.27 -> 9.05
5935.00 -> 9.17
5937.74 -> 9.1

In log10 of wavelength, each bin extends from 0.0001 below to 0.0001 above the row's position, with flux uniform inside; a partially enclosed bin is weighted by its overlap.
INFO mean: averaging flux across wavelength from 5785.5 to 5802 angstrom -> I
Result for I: 9.63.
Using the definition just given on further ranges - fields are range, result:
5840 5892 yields 9.31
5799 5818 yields 9.72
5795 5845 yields 9.52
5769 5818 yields 9.72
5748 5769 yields 9.78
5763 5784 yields 9.86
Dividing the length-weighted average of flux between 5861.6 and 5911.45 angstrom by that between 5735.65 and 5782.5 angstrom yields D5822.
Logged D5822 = 0.9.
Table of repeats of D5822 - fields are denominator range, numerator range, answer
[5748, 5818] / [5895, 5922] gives 0.91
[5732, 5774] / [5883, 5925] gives 0.91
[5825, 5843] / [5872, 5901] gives 0.96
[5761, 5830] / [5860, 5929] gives 0.94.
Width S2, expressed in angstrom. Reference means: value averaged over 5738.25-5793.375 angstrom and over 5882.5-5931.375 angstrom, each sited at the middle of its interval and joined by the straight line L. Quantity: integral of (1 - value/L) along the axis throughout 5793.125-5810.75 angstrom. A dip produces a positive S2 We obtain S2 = -0.48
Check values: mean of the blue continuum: 9.69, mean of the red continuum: 8.87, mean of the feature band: 9.74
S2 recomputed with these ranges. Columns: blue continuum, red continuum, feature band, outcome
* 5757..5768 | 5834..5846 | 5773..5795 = 0.2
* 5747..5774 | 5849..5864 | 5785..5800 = 0.0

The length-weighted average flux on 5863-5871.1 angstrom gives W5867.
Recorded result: 9.39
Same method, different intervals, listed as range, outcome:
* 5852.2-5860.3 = 9.34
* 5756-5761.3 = 9.89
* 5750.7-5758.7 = 9.65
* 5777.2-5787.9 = 9.78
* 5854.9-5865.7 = 9.42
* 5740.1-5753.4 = 9.41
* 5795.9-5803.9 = 9.73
